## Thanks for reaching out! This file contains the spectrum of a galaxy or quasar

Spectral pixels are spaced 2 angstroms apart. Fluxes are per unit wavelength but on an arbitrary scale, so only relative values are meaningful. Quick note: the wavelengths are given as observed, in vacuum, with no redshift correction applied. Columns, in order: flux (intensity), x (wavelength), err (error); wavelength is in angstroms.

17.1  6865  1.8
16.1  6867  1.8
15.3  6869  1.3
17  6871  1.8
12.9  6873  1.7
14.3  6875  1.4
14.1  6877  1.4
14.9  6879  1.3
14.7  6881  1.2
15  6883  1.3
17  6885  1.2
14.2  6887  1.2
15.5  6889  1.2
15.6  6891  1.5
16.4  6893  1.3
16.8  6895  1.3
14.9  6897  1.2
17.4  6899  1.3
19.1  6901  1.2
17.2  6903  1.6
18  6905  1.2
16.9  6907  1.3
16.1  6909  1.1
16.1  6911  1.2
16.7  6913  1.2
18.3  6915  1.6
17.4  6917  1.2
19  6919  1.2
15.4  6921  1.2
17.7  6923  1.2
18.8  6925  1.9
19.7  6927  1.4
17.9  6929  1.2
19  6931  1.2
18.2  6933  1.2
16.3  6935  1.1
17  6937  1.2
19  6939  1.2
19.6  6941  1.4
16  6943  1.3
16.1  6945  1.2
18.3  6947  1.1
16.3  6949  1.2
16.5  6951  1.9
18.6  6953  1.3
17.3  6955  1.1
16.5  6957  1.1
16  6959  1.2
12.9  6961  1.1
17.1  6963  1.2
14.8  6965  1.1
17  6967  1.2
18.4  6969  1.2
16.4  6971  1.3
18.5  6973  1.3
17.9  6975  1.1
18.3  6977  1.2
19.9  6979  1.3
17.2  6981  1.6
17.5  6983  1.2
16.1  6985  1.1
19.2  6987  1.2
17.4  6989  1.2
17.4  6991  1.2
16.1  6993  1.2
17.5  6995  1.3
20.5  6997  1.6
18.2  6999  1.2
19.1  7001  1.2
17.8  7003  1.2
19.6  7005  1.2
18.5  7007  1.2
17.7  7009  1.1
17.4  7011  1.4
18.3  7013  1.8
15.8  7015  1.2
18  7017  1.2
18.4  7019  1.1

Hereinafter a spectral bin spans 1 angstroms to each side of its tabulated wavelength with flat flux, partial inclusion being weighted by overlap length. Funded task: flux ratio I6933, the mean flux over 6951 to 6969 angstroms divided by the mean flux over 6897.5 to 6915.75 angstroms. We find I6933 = 1.0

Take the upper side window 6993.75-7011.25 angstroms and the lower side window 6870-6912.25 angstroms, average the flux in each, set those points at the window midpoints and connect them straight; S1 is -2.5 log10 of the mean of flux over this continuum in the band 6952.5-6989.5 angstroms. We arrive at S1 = 0.036 mag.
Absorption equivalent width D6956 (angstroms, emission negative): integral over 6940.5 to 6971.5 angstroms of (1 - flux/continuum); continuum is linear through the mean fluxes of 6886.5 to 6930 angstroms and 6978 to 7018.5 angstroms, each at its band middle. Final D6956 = 1.5 angstroms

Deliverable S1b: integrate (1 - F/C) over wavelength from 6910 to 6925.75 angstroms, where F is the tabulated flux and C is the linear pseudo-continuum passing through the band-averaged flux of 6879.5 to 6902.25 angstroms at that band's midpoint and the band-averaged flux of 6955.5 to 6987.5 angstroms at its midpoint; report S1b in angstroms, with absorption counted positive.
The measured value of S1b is -0.97 angstroms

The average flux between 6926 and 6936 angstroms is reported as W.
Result 18.2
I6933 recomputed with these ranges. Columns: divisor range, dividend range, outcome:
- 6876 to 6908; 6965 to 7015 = 1.11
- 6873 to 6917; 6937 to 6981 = 1.07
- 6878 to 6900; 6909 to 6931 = 1.13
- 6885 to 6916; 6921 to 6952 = 1.06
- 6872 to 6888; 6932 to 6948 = 1.20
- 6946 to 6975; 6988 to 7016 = 1.07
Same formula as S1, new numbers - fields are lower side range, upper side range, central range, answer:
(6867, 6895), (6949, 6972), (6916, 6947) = -0.115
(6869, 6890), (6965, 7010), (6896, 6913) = -0.086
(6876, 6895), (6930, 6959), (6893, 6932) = -0.075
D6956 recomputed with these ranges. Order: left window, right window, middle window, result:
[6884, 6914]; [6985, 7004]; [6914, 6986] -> -0.4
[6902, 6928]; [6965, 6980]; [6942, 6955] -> 0.5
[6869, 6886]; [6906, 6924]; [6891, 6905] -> -0.7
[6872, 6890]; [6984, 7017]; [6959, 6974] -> 0.5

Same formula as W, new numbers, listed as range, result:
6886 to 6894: 15.4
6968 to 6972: 17.4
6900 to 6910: 17.5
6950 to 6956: 17.5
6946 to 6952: 17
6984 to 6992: 17.5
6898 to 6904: 17.9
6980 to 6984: 17.4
